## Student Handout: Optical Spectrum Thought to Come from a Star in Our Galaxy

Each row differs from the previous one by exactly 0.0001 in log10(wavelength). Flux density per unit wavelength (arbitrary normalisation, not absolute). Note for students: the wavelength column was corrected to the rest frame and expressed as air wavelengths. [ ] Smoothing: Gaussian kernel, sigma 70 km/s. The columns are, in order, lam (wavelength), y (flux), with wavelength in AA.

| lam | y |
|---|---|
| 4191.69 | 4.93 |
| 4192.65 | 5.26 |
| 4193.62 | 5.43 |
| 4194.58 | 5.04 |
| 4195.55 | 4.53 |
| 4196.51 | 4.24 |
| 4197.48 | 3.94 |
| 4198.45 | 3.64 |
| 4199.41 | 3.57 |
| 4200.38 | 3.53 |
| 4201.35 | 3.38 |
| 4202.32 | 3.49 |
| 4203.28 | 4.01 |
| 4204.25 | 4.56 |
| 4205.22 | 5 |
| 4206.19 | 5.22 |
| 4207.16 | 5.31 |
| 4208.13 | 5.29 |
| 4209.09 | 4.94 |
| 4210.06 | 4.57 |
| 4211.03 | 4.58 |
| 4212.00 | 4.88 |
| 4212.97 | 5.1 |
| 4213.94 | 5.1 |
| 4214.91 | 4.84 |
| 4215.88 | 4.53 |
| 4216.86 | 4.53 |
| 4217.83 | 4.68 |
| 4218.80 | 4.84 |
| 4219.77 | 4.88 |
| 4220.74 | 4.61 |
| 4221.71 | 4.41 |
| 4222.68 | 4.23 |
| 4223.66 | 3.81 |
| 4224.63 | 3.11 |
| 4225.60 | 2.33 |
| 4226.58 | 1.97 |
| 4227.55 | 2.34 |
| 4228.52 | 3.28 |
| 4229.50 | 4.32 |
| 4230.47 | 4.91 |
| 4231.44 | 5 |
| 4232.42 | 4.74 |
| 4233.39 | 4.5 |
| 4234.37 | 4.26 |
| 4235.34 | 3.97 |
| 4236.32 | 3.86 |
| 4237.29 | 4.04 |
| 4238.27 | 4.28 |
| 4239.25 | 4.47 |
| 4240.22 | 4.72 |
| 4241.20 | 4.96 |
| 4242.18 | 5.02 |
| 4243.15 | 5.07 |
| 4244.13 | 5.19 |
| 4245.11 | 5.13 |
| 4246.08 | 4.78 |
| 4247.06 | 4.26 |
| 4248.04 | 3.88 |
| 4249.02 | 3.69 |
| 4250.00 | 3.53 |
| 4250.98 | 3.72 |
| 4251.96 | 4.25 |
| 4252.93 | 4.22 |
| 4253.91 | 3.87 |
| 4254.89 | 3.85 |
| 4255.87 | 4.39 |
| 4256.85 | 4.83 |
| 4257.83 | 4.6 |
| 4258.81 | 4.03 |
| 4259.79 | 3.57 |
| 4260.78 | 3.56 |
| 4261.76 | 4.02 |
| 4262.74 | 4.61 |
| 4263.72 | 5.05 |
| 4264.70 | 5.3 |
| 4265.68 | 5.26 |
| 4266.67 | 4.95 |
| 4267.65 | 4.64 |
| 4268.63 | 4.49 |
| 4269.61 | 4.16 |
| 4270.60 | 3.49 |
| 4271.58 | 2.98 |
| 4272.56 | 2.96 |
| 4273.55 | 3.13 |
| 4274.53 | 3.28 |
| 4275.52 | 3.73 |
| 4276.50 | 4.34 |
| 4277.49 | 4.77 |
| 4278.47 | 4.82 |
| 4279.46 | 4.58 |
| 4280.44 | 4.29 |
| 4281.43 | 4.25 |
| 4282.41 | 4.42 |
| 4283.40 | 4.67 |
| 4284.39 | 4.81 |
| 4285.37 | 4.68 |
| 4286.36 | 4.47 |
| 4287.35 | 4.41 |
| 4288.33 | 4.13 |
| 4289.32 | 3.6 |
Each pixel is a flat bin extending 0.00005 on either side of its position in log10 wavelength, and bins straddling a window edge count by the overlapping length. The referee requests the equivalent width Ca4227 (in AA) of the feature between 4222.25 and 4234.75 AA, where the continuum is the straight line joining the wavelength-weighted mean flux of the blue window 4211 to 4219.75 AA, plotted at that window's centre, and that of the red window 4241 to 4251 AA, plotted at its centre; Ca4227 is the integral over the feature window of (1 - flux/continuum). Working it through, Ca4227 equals 2.5 AA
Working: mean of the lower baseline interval 4.8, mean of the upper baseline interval 4.5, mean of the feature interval 3.75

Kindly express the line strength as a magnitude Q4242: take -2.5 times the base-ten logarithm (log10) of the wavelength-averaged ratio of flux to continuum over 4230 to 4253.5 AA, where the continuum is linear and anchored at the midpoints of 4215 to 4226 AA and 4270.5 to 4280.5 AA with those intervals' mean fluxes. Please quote -0.09 mag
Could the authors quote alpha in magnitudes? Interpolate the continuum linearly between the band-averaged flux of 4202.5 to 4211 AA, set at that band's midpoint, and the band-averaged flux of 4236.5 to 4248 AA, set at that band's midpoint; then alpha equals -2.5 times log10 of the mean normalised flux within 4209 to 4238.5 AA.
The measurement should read 0.124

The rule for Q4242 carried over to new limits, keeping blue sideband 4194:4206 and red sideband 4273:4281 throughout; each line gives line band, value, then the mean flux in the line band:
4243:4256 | -0.04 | 4.25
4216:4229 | 0.09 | 3.79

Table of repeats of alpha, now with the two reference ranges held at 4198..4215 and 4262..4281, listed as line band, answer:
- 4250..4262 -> 0.07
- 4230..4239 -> 0.00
